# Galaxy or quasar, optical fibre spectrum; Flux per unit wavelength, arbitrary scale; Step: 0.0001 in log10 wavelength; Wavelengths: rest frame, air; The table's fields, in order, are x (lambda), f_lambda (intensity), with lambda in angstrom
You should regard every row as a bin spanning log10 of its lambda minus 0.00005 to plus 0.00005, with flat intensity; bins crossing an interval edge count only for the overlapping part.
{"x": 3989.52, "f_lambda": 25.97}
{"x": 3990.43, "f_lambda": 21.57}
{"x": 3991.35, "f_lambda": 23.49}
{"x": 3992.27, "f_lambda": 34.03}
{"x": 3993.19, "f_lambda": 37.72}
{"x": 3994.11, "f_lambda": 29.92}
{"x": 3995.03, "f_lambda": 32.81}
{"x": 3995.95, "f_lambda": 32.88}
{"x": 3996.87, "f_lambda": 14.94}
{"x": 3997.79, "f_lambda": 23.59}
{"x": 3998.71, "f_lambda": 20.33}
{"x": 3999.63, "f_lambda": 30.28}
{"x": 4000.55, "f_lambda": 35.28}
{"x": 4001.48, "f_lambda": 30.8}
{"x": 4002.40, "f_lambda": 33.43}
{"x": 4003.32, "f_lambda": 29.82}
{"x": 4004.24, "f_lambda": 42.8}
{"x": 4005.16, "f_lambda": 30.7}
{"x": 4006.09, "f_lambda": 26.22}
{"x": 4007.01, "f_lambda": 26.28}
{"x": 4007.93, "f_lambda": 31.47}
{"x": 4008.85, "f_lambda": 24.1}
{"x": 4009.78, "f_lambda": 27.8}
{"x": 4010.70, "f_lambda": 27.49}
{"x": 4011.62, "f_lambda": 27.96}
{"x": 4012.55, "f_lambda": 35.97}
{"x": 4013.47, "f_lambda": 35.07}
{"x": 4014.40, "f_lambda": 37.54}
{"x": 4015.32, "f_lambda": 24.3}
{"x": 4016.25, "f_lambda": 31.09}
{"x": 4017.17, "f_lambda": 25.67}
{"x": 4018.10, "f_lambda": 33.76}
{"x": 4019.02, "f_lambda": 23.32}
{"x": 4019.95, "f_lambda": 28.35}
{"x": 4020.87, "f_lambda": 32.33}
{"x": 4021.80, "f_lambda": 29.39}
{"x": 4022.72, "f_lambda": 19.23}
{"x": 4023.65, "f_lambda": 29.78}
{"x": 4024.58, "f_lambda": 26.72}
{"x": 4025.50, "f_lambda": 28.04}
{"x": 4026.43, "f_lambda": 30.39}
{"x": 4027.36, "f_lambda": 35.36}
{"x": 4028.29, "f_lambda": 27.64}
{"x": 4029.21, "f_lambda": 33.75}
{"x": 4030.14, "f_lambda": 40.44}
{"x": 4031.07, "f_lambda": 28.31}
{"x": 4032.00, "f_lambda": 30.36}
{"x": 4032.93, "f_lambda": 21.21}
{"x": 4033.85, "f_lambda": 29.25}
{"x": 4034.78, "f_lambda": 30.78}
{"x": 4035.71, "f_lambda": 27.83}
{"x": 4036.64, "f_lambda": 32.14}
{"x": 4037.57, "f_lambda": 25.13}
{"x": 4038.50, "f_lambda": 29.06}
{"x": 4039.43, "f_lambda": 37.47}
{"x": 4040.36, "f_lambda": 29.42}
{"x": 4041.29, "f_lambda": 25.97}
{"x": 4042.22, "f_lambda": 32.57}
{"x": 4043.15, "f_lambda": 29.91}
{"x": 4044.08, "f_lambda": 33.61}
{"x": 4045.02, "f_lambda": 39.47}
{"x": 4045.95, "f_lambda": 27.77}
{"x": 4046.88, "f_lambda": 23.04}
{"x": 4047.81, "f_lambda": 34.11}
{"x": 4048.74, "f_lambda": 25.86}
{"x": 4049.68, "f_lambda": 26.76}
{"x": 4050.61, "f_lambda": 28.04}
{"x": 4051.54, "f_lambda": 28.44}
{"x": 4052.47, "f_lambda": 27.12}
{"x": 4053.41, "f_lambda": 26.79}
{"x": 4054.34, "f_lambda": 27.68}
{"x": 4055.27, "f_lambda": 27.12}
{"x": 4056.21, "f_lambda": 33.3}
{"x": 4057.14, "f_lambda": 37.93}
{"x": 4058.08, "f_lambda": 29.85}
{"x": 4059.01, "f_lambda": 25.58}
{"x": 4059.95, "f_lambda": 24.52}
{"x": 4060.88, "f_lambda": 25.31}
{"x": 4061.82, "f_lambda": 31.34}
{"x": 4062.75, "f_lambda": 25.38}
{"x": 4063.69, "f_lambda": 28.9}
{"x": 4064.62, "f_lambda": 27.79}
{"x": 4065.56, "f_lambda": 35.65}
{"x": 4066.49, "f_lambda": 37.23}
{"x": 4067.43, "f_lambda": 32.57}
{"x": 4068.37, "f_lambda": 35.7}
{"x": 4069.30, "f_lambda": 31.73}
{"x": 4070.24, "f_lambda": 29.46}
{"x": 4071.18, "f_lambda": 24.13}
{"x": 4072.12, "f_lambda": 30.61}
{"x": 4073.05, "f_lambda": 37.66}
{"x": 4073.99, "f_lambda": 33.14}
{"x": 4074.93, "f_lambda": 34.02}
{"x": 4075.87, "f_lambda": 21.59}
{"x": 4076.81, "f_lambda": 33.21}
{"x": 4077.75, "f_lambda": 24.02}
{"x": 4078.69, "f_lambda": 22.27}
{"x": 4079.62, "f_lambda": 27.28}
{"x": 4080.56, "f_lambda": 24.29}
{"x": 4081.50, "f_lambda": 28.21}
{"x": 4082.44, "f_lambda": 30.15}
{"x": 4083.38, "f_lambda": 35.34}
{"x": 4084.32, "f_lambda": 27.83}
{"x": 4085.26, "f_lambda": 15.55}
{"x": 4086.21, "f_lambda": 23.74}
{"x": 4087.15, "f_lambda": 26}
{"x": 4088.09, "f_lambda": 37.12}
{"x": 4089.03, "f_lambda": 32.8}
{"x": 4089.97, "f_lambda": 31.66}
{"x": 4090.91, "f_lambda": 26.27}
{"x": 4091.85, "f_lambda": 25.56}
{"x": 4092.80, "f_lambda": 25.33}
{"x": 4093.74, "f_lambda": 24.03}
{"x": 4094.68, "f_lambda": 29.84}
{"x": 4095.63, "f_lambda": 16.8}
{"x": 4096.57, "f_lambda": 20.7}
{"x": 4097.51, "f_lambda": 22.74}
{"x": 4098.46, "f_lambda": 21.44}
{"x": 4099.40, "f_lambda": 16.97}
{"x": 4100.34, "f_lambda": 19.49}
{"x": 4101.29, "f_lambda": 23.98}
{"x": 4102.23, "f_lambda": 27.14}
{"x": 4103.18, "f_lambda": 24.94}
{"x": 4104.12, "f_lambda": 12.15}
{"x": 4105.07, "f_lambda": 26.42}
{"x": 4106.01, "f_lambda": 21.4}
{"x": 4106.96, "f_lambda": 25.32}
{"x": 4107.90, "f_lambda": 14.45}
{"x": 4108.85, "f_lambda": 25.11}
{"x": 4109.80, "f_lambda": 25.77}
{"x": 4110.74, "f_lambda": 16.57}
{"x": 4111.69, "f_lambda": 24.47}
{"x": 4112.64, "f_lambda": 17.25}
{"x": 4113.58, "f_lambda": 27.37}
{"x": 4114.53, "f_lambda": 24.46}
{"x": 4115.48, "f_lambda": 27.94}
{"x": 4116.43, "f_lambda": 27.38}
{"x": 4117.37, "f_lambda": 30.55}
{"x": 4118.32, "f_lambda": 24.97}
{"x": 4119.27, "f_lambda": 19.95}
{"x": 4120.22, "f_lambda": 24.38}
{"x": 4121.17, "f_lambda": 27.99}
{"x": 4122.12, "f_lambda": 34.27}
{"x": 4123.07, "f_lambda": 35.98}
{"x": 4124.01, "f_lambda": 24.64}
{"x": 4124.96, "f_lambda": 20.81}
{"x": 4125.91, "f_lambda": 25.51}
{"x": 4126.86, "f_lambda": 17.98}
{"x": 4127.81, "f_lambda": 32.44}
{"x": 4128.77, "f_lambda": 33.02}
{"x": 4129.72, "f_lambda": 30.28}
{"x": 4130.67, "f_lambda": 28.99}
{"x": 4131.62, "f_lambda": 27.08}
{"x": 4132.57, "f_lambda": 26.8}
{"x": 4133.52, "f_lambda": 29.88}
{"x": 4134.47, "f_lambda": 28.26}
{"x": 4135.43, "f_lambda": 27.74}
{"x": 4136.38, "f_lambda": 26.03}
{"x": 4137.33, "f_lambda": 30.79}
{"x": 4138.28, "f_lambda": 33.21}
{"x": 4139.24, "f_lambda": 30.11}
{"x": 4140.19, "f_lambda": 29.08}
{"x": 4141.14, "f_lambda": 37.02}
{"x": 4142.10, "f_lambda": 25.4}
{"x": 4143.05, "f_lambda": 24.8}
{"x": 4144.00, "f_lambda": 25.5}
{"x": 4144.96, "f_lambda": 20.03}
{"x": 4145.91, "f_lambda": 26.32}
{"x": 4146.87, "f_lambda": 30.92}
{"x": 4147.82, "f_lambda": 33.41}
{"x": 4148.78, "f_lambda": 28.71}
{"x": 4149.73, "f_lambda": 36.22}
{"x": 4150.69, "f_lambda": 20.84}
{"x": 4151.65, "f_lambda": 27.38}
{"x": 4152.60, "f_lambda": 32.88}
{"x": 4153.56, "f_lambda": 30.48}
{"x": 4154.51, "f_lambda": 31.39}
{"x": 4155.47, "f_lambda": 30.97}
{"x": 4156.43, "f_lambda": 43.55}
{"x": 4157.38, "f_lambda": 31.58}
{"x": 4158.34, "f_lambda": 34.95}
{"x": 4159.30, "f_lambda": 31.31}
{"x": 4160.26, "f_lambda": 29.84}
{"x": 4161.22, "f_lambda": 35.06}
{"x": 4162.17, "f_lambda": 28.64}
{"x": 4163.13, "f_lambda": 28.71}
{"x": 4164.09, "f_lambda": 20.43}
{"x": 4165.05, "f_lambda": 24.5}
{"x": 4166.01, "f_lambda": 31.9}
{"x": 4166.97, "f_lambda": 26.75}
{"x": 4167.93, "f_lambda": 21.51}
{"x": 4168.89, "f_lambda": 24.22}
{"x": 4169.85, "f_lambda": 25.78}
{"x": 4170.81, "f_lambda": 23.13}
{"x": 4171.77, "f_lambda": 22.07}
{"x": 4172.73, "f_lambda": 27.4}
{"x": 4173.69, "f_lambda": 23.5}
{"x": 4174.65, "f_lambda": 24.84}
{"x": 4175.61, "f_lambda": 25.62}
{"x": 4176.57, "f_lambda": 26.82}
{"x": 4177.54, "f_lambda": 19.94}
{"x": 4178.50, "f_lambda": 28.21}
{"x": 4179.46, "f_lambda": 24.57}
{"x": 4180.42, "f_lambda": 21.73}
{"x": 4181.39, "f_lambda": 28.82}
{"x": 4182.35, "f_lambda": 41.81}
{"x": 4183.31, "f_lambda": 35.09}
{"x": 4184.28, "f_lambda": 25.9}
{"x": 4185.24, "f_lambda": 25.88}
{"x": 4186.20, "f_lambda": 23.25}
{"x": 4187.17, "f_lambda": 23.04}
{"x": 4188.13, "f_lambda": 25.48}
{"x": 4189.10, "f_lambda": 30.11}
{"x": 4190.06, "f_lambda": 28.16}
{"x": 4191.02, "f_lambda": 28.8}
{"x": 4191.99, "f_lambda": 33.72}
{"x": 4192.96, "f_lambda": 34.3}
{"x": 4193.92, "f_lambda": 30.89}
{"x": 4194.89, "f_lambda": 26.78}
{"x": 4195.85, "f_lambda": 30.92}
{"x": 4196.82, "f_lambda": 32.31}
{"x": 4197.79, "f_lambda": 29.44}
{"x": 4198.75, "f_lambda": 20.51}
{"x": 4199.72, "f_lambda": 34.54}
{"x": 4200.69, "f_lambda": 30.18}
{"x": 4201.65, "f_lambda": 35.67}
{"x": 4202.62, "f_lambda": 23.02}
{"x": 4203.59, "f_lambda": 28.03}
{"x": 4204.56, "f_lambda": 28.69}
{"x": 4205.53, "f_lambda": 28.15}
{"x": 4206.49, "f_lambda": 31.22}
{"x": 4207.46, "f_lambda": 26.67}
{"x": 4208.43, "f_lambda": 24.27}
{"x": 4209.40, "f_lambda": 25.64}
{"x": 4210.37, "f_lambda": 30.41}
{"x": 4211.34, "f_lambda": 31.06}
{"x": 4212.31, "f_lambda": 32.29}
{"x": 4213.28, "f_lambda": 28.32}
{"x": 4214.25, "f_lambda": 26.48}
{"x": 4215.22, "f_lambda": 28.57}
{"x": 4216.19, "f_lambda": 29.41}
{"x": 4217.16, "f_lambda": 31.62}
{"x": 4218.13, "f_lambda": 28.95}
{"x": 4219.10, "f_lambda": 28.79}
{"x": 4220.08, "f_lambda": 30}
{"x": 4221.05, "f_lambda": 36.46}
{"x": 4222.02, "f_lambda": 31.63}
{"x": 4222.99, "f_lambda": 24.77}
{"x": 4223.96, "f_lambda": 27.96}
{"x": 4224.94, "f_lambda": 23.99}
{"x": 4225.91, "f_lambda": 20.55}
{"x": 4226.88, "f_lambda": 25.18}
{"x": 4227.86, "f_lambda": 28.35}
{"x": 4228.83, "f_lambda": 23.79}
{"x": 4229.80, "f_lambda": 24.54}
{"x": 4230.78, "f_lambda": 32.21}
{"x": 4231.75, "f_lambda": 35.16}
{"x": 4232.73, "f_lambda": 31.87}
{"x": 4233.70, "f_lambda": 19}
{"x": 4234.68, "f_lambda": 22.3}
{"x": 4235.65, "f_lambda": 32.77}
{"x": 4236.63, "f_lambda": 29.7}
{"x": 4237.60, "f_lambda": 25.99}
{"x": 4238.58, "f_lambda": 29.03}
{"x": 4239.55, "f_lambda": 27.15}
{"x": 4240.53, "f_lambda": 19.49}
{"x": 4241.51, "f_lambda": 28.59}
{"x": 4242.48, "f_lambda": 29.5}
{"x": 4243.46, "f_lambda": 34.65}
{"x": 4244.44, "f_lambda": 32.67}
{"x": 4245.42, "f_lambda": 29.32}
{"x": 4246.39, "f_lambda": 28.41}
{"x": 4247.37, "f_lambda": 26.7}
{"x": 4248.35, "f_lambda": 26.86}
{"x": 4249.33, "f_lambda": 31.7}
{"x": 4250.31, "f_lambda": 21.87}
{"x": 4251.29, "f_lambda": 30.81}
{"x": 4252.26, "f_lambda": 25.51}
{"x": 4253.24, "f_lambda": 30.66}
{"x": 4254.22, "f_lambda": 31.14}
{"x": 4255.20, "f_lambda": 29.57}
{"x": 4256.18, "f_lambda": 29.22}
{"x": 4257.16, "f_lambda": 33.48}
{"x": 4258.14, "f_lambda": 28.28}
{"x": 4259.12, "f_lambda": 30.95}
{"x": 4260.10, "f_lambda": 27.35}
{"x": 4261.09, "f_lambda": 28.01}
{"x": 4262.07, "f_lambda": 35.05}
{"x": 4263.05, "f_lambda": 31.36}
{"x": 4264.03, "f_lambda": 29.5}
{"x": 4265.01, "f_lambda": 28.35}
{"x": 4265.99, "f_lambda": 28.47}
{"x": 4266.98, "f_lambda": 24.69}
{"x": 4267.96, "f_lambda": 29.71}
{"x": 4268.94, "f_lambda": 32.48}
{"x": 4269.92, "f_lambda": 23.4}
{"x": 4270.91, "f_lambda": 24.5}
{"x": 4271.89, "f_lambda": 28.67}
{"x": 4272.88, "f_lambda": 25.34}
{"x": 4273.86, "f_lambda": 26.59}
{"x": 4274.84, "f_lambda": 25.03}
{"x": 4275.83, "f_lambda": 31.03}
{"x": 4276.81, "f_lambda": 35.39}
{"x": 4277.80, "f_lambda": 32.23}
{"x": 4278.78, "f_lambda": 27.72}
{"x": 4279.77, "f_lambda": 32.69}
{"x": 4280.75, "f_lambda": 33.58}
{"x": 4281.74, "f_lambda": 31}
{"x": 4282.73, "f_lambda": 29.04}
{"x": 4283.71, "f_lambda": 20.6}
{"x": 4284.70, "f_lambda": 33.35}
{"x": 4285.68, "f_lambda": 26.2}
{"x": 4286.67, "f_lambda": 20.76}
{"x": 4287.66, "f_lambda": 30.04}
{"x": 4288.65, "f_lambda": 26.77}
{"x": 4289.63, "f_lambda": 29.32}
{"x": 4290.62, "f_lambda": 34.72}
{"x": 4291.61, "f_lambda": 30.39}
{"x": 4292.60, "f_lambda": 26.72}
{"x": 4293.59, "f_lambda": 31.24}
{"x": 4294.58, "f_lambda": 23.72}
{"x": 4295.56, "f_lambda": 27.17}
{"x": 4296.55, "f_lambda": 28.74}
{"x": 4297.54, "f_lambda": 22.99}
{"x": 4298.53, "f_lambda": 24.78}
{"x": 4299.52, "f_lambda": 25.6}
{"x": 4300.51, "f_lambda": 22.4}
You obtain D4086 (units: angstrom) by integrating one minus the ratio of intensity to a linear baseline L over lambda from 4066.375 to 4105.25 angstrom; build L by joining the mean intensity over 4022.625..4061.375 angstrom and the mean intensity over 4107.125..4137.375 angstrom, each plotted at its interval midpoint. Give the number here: 1.2 angstrom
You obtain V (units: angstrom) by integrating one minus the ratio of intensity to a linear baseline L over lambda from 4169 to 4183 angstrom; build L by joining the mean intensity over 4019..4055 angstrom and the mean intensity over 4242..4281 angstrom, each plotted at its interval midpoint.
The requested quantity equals 1.5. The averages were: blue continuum 29.4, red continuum 29.3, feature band 26.1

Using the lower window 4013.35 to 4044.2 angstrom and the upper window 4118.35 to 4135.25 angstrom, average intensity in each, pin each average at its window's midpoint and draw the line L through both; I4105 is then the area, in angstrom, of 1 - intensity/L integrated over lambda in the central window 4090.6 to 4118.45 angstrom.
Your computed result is 4.8 angstrom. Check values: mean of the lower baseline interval 29.8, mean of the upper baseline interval 27.5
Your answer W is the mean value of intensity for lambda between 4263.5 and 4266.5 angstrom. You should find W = 28.8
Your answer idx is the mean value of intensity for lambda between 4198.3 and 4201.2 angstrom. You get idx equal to 28.6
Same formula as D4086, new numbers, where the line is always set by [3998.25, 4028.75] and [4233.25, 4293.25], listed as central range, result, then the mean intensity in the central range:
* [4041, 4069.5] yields -0.4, 29.9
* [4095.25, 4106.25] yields 3.0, 21.2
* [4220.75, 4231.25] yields 0.6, 27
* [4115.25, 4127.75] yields 1.2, 26.5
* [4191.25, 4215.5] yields -0.3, 29.3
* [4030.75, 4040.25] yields 0.1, 29.2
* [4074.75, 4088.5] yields 1.0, 27.2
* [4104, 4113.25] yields 2.5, 21.3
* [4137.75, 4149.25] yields 0.2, 28.7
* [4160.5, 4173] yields 1.2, 26.2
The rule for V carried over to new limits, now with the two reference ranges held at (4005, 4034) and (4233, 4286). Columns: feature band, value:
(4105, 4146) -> 3.65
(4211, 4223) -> -0.53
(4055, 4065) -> 0.13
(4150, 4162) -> -1.13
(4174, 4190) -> 1.08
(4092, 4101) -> 2.17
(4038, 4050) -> -0.47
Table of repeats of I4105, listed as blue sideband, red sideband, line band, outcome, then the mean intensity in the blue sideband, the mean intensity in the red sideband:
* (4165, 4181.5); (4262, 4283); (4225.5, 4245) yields 0.00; 25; 29.2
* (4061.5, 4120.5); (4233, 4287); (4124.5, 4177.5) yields -2.10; 26.3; 28.5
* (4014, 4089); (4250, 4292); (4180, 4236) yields 0.95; 29.4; 29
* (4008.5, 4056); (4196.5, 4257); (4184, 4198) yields 0.01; 29.5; 28.5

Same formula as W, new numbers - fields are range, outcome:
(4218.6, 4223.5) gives 30.3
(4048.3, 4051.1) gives 26.9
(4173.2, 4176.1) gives 24.7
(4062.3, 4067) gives 31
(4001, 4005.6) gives 33.5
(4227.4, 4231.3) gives 27.3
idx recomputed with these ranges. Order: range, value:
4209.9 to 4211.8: 30.7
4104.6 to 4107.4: 24.4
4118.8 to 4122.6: 26.6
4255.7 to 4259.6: 30.5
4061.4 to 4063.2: 28.4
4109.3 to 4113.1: 21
